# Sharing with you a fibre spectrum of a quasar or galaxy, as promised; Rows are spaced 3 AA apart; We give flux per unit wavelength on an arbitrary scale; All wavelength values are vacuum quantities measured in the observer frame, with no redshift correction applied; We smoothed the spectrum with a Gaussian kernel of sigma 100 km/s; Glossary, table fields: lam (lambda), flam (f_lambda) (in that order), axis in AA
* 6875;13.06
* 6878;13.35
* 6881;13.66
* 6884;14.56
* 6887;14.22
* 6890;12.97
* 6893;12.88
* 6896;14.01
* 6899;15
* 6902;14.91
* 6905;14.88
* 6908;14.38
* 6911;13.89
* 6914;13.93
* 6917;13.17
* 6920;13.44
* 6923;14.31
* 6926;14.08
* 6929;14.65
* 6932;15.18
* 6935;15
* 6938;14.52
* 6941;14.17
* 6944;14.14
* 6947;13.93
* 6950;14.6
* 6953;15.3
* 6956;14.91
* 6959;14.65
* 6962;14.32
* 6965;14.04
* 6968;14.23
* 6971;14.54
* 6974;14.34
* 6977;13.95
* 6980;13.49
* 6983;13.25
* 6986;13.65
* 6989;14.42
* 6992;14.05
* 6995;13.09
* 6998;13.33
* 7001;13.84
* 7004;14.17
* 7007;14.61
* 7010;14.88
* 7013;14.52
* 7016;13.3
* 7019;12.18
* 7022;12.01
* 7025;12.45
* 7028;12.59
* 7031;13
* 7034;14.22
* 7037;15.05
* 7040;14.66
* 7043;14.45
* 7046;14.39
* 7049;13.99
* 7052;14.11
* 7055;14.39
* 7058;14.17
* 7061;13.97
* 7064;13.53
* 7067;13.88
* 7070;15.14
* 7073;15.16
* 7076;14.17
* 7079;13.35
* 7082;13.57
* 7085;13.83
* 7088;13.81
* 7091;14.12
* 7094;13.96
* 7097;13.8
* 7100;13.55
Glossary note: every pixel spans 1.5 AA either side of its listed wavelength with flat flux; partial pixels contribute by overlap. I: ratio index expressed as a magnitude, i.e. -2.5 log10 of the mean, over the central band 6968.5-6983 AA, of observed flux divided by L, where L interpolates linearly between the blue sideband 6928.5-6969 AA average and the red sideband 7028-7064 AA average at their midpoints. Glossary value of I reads 0.03 mag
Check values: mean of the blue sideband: 14.5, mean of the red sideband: 14.1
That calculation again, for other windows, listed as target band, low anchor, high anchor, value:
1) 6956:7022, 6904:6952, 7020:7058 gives 0.01 mag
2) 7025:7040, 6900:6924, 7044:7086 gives 0.03 mag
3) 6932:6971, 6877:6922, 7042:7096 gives -0.04 mag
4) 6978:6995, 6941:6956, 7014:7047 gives 0.02 mag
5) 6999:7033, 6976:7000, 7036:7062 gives 0.04 mag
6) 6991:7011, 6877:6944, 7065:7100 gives 0.01 mag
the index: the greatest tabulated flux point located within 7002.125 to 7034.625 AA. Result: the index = 14.88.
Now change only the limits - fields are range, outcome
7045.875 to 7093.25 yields 15.16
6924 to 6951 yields 15.18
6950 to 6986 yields 15.3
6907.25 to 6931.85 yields 14.65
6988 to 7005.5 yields 14.42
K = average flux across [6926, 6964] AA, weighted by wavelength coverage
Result 14.6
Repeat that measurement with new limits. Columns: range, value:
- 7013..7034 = 12.8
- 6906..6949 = 14.2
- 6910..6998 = 14.2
